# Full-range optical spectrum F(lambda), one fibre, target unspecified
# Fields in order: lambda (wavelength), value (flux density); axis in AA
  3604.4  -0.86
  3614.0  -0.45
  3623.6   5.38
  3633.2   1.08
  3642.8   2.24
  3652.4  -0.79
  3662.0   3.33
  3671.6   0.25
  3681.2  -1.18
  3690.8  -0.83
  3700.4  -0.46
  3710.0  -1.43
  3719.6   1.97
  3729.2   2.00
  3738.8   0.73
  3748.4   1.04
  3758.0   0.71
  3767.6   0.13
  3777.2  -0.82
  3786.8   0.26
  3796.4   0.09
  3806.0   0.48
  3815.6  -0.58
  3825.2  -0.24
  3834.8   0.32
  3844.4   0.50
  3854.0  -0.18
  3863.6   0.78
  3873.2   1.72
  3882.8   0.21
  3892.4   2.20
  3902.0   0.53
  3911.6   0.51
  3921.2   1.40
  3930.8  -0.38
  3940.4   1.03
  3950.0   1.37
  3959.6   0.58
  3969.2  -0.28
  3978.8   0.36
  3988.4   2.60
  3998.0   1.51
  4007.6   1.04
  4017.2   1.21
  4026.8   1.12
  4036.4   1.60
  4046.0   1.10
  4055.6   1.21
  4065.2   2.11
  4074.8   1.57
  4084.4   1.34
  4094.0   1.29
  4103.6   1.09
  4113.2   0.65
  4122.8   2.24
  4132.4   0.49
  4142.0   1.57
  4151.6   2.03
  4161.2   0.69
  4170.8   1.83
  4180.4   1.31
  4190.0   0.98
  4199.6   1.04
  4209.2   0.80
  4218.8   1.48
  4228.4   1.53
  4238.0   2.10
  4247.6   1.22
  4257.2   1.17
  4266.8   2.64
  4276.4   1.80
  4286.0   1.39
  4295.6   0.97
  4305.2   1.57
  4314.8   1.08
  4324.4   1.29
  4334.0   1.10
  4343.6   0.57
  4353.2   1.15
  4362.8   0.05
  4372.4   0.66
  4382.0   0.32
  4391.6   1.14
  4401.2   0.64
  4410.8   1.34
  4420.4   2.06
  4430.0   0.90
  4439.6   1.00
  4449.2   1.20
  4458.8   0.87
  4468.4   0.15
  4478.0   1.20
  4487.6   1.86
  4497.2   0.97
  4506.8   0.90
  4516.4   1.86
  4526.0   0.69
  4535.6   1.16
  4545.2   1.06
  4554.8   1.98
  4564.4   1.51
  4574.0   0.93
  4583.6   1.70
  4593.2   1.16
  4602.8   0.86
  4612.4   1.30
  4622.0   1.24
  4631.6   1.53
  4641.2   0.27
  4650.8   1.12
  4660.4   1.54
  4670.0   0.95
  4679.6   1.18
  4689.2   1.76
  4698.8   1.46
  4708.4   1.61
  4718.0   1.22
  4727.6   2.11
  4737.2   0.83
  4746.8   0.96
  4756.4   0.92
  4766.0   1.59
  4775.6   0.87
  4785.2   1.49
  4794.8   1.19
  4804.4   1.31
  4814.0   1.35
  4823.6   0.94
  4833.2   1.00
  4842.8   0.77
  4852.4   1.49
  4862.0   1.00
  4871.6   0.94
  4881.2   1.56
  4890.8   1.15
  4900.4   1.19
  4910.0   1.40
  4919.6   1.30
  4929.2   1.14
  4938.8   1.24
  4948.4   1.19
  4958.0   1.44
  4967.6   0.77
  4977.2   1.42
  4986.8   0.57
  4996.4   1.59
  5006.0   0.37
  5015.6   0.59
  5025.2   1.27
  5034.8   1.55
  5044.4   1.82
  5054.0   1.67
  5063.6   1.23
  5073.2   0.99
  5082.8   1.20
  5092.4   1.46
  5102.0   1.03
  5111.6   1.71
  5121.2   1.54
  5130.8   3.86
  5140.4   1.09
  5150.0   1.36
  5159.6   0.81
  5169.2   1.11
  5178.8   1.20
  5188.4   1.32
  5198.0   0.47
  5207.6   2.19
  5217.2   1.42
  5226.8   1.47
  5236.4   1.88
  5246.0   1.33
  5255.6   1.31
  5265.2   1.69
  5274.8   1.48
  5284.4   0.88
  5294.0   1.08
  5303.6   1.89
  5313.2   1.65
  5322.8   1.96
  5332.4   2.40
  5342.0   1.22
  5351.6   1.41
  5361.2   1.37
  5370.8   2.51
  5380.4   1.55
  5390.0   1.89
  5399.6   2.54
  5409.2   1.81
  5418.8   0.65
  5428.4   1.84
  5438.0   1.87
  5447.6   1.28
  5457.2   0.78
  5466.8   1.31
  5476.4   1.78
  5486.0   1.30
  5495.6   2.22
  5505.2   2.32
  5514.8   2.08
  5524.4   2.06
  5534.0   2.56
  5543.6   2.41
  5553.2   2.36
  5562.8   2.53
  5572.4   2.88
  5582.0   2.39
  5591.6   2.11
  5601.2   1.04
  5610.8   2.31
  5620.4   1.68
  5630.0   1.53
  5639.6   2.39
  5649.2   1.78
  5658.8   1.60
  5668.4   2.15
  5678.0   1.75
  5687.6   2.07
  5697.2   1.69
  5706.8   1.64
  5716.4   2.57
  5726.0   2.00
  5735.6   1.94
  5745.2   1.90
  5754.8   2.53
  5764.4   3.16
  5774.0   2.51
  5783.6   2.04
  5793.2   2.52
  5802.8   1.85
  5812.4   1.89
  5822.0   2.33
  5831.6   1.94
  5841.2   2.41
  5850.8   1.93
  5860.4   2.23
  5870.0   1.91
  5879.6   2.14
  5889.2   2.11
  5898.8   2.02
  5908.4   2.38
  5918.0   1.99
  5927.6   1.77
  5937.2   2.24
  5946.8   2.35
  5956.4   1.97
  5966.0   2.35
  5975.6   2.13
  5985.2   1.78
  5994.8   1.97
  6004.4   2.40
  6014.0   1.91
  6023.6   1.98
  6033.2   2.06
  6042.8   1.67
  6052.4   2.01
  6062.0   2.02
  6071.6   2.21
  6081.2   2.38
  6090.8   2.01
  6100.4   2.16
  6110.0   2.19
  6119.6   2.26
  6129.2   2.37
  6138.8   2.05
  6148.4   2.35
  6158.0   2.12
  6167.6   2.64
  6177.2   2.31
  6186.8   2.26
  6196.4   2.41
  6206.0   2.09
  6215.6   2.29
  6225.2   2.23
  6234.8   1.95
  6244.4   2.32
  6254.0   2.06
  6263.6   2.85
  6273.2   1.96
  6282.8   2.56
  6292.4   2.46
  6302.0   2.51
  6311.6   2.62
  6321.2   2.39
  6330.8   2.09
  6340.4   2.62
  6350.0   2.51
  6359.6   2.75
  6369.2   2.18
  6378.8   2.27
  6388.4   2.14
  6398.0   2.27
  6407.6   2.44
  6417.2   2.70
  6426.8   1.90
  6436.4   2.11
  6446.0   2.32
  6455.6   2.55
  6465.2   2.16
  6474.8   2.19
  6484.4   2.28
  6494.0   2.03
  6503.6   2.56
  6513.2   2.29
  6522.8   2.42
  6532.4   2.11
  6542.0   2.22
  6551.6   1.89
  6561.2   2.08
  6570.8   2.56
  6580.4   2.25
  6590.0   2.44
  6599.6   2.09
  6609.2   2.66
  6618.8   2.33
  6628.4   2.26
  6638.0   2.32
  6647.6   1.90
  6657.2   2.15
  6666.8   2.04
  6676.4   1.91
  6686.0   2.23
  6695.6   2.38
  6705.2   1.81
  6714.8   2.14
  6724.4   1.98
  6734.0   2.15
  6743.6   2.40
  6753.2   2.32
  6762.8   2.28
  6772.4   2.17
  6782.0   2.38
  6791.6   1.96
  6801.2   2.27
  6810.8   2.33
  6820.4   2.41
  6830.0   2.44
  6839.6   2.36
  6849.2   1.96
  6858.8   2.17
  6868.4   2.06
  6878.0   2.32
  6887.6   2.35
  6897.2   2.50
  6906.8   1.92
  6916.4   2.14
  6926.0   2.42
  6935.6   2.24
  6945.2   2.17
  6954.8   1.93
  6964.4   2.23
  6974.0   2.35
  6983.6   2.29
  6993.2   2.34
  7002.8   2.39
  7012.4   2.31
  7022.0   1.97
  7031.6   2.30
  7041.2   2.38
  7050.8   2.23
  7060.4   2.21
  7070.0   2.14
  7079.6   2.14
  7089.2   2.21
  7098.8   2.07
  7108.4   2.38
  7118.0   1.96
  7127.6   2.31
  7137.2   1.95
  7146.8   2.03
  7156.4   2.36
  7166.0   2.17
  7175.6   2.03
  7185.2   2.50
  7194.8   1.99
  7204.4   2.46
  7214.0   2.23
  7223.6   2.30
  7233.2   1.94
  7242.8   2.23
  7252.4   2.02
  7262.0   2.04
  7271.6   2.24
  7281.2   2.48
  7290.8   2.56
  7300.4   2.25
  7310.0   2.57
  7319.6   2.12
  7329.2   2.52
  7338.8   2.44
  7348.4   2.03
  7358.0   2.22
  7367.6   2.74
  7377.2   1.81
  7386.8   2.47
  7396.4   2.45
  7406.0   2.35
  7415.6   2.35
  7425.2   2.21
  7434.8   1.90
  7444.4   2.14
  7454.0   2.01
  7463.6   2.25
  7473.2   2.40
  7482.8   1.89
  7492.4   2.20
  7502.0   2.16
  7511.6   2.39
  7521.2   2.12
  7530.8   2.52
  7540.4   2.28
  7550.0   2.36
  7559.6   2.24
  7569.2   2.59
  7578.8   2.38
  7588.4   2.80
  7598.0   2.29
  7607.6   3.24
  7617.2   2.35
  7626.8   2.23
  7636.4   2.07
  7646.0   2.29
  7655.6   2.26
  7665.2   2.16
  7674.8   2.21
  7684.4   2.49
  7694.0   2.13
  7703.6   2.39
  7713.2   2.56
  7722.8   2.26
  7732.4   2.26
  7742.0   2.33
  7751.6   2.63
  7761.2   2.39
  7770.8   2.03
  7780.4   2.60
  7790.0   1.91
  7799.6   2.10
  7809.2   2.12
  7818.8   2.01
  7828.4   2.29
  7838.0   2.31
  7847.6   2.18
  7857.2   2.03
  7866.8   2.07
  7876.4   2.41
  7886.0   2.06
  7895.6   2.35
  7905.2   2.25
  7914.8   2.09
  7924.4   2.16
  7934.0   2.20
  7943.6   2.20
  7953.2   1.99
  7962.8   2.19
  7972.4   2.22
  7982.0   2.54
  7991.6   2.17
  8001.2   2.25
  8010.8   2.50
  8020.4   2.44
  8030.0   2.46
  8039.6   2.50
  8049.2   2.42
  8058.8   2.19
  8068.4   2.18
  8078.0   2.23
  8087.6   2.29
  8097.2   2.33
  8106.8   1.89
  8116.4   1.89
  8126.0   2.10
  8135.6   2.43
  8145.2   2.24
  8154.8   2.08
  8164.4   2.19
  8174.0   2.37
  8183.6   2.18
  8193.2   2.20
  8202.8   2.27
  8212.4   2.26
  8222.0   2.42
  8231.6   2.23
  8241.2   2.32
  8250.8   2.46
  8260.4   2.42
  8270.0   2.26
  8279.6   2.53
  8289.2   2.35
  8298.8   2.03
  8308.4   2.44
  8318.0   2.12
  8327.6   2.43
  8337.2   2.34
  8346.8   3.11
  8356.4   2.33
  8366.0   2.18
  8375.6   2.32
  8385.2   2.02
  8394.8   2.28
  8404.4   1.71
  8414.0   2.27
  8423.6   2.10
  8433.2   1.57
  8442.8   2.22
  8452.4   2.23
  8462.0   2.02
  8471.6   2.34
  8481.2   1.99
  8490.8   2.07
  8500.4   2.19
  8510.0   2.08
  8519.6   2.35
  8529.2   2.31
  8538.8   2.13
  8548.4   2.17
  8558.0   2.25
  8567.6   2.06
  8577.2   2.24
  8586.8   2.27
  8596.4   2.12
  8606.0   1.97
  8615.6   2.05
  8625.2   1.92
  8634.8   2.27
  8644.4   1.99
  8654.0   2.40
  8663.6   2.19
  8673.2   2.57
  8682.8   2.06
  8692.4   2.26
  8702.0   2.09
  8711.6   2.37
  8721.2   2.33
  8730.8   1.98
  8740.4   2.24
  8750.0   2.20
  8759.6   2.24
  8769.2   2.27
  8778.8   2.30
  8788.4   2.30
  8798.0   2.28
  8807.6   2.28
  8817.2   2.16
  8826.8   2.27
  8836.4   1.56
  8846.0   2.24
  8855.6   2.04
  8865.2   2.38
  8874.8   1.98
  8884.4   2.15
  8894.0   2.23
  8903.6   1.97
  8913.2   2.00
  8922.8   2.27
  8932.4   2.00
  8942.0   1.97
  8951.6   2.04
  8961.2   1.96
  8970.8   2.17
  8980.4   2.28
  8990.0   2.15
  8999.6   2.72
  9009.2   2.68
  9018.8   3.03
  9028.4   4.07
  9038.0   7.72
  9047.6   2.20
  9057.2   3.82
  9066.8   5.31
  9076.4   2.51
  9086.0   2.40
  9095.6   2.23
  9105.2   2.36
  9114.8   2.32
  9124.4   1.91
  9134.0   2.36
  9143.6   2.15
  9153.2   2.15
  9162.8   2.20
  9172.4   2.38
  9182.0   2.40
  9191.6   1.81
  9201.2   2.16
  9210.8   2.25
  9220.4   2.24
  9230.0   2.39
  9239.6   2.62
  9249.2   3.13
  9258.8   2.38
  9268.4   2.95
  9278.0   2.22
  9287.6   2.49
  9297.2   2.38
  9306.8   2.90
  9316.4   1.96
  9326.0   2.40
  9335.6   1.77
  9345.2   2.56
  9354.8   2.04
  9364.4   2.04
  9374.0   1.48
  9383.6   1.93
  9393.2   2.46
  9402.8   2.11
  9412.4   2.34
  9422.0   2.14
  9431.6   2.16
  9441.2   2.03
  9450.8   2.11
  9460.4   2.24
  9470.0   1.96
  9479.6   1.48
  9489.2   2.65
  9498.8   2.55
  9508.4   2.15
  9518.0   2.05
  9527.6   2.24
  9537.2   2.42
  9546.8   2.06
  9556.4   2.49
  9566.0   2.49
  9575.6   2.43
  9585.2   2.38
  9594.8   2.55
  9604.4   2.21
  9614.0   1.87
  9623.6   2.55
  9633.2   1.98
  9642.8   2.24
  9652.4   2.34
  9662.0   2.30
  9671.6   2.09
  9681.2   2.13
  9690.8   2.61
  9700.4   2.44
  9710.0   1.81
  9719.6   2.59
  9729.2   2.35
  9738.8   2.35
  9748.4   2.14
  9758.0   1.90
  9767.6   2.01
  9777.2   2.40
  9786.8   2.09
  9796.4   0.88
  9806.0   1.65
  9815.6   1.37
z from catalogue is 0.376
